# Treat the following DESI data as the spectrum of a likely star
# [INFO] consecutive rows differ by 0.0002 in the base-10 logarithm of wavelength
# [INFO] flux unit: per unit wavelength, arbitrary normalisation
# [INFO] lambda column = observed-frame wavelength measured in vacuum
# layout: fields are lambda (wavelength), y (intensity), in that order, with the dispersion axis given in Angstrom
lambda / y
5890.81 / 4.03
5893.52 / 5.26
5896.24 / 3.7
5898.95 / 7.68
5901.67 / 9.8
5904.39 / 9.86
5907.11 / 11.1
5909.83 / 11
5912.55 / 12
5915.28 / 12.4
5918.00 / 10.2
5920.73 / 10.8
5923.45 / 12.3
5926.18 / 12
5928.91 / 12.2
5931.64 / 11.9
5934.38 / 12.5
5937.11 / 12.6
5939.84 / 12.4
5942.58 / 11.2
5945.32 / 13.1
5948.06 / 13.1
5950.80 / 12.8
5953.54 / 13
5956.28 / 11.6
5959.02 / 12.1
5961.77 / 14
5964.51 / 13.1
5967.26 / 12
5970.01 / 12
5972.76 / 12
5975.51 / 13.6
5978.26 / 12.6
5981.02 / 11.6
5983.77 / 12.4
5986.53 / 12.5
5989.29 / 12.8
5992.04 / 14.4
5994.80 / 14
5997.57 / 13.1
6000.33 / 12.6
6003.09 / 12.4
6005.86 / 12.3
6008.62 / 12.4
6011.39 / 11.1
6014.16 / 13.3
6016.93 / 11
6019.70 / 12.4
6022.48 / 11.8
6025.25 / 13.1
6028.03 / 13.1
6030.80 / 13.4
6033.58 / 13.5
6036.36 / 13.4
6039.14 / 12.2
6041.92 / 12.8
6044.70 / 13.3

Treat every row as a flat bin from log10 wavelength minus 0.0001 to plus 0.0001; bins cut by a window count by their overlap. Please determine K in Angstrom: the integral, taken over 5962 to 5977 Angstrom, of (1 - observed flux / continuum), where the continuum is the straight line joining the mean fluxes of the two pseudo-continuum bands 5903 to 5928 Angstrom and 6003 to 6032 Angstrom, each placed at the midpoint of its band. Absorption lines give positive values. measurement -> -1.0 Angstrom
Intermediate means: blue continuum 11.3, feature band 12.7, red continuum 12.4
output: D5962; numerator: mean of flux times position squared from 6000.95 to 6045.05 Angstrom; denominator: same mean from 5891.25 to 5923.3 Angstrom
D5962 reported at 1.39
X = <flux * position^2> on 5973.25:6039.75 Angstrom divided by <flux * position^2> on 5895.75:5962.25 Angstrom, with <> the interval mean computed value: 1.1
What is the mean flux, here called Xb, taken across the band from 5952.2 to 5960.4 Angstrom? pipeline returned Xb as 12.2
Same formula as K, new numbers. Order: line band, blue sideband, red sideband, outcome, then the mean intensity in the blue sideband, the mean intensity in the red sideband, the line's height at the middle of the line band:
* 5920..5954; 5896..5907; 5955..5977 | -4.96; 8.55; 12.6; 10.8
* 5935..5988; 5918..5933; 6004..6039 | -2.20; 11.7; 12.6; 12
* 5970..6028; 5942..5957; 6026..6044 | 1.33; 12.6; 13.1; 12.9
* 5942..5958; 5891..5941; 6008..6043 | -2.11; 10.4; 12.6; 11.1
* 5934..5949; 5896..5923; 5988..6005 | -1.55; 10.2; 13.2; 11.3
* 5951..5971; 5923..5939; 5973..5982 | -0.19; 12.3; 12.6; 12.5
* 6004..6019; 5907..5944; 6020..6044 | 0.75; 11.8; 12.9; 12.7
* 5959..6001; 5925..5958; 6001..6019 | -2.06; 12.4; 12.1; 12.2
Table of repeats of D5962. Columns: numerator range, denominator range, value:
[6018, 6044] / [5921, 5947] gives 1.09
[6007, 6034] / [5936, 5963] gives 1.02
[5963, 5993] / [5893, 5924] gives 1.33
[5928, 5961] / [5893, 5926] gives 1.27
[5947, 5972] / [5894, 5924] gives 1.30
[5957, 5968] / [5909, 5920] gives 1.14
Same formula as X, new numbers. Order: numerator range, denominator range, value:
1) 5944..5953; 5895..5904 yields 1.78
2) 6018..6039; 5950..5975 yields 1.05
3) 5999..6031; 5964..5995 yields 0.99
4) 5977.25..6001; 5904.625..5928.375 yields 1.16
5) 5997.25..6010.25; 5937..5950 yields 1.02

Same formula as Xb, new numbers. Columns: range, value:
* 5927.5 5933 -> 12.1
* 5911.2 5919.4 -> 11.5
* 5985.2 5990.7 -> 12.7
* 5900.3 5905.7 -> 9.82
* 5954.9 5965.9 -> 12.7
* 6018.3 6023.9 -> 12.1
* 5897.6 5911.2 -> 9.89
